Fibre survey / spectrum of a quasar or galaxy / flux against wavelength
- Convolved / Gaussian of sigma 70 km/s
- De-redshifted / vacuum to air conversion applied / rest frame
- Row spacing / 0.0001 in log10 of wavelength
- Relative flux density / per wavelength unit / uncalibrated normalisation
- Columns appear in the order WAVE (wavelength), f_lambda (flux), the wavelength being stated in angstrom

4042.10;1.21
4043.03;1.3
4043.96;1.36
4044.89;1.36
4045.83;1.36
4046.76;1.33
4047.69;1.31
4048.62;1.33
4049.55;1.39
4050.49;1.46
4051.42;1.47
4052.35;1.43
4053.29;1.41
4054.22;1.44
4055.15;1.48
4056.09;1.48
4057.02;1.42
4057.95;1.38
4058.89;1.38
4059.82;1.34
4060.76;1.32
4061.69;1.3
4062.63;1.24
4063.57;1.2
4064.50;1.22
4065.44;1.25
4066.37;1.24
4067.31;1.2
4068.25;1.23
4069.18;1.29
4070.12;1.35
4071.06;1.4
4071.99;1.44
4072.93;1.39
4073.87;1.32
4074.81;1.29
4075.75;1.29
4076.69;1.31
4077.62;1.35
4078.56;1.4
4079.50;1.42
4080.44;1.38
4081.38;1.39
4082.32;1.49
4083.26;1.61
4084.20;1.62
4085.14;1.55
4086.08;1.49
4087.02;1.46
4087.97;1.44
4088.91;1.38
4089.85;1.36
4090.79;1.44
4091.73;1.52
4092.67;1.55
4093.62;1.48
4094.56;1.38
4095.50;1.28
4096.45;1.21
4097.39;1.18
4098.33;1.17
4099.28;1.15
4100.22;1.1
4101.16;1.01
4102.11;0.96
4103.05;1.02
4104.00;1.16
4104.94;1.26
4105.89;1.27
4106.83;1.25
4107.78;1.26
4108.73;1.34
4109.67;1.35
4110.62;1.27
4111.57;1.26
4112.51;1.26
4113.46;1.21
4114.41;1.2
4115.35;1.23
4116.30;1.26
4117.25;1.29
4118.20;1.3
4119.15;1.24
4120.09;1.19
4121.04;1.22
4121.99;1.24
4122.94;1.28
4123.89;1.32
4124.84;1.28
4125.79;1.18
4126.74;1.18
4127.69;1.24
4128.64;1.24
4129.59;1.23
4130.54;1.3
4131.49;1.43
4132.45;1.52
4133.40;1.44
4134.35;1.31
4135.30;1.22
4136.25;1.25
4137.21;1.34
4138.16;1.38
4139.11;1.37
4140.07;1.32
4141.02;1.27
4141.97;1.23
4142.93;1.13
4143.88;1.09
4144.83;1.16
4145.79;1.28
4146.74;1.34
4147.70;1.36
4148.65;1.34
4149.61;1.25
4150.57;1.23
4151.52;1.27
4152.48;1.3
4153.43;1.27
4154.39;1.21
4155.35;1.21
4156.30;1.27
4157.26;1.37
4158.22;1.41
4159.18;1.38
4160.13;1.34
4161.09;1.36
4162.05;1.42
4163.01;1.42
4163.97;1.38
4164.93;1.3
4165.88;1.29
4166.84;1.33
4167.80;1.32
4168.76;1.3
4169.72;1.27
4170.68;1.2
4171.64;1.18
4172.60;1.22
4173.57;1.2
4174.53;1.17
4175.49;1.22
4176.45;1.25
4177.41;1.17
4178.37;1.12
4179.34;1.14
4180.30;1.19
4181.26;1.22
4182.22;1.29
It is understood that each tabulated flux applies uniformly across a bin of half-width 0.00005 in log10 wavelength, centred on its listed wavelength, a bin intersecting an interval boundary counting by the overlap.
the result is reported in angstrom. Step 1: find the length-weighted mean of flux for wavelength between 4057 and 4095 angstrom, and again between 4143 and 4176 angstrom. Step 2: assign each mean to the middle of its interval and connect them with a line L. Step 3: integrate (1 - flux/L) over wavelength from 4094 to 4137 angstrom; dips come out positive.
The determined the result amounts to 2.83 angstrom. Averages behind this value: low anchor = 1.38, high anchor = 1.28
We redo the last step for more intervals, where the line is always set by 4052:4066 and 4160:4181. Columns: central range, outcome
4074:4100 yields -1.2 angstrom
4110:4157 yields 0.7 angstrom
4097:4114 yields 1.6 angstrom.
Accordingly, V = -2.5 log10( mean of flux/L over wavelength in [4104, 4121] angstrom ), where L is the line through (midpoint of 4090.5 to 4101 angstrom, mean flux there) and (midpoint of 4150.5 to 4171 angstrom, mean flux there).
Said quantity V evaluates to 0.04 mag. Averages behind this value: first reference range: 1.3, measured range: 1.26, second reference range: 1.31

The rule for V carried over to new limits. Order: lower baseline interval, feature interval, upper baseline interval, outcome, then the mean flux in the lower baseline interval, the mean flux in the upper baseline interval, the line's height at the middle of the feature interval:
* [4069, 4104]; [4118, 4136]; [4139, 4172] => 0.03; 1.35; 1.29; 1.31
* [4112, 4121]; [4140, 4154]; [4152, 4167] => 0.04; 1.24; 1.33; 1.3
